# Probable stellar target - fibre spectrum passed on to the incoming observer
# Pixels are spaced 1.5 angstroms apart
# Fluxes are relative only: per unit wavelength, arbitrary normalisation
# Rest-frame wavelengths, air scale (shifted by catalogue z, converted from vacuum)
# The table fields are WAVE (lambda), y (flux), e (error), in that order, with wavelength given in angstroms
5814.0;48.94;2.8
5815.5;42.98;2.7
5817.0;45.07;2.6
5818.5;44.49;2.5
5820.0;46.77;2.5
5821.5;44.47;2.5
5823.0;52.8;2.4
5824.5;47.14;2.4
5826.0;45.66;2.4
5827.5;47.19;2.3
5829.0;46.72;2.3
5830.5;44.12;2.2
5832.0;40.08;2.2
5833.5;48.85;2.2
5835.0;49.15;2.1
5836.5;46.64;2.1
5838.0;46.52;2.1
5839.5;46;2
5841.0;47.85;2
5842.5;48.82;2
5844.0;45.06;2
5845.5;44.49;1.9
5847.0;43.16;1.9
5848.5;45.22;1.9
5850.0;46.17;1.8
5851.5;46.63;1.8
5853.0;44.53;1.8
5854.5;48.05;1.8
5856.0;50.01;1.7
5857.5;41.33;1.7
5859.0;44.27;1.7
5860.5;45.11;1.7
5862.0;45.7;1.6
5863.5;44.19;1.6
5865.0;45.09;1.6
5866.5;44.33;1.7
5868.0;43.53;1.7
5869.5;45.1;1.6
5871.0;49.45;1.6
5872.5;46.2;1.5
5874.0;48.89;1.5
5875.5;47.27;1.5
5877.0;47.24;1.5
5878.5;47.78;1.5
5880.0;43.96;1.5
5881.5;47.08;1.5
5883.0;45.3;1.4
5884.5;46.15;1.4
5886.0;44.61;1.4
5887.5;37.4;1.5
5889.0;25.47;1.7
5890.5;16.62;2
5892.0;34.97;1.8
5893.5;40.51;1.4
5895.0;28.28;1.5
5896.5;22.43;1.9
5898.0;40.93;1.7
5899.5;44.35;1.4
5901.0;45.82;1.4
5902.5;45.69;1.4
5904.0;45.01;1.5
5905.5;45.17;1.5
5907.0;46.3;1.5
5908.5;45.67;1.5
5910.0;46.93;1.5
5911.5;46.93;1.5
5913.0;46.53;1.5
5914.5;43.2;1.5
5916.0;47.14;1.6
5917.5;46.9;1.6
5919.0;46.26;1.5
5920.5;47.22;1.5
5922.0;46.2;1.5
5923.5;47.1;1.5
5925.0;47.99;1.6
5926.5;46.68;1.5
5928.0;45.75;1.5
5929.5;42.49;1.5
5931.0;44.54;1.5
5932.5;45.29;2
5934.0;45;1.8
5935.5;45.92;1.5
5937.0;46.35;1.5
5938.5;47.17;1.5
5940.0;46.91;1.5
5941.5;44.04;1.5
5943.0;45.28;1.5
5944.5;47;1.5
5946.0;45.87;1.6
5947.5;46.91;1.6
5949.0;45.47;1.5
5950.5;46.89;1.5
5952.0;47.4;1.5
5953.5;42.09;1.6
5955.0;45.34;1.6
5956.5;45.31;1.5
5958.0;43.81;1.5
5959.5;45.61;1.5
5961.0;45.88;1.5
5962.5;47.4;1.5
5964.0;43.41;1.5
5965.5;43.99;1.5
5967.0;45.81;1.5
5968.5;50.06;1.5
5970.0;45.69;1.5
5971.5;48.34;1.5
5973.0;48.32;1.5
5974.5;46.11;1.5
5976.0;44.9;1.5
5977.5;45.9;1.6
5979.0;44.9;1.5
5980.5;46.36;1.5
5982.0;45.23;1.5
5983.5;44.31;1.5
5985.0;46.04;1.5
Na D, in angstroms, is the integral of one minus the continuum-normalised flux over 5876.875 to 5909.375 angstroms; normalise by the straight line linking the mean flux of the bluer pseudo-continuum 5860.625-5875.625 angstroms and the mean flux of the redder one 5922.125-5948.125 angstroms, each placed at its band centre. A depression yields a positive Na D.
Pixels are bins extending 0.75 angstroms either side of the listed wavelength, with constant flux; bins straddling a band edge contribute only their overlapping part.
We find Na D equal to 4.03 angstroms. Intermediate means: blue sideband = 45.9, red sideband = 45.9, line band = 40.2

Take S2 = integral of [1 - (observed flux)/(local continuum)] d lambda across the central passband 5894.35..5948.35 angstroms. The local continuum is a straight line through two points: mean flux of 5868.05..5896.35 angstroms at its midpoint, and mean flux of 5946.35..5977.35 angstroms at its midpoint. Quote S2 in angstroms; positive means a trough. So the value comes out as -1.6 angstroms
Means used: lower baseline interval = 40.9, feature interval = 44.7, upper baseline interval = 45.9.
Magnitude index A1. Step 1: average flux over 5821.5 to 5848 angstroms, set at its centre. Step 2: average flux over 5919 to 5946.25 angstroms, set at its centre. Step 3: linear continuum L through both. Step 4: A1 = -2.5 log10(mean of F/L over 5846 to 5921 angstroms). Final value 0.07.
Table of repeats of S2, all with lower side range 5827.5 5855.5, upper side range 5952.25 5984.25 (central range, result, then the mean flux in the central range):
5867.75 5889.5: 0.6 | 44.6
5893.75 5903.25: 1.6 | 38.1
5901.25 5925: -0.2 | 46.2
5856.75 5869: 0.5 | 44.2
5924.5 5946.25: 0.0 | 45.7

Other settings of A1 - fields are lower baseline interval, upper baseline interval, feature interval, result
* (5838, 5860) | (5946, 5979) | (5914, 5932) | -0.002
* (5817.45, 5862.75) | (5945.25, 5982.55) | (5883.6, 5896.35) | 0.334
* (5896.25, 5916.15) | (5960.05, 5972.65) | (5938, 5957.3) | -0.003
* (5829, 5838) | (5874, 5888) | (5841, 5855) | -0.002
